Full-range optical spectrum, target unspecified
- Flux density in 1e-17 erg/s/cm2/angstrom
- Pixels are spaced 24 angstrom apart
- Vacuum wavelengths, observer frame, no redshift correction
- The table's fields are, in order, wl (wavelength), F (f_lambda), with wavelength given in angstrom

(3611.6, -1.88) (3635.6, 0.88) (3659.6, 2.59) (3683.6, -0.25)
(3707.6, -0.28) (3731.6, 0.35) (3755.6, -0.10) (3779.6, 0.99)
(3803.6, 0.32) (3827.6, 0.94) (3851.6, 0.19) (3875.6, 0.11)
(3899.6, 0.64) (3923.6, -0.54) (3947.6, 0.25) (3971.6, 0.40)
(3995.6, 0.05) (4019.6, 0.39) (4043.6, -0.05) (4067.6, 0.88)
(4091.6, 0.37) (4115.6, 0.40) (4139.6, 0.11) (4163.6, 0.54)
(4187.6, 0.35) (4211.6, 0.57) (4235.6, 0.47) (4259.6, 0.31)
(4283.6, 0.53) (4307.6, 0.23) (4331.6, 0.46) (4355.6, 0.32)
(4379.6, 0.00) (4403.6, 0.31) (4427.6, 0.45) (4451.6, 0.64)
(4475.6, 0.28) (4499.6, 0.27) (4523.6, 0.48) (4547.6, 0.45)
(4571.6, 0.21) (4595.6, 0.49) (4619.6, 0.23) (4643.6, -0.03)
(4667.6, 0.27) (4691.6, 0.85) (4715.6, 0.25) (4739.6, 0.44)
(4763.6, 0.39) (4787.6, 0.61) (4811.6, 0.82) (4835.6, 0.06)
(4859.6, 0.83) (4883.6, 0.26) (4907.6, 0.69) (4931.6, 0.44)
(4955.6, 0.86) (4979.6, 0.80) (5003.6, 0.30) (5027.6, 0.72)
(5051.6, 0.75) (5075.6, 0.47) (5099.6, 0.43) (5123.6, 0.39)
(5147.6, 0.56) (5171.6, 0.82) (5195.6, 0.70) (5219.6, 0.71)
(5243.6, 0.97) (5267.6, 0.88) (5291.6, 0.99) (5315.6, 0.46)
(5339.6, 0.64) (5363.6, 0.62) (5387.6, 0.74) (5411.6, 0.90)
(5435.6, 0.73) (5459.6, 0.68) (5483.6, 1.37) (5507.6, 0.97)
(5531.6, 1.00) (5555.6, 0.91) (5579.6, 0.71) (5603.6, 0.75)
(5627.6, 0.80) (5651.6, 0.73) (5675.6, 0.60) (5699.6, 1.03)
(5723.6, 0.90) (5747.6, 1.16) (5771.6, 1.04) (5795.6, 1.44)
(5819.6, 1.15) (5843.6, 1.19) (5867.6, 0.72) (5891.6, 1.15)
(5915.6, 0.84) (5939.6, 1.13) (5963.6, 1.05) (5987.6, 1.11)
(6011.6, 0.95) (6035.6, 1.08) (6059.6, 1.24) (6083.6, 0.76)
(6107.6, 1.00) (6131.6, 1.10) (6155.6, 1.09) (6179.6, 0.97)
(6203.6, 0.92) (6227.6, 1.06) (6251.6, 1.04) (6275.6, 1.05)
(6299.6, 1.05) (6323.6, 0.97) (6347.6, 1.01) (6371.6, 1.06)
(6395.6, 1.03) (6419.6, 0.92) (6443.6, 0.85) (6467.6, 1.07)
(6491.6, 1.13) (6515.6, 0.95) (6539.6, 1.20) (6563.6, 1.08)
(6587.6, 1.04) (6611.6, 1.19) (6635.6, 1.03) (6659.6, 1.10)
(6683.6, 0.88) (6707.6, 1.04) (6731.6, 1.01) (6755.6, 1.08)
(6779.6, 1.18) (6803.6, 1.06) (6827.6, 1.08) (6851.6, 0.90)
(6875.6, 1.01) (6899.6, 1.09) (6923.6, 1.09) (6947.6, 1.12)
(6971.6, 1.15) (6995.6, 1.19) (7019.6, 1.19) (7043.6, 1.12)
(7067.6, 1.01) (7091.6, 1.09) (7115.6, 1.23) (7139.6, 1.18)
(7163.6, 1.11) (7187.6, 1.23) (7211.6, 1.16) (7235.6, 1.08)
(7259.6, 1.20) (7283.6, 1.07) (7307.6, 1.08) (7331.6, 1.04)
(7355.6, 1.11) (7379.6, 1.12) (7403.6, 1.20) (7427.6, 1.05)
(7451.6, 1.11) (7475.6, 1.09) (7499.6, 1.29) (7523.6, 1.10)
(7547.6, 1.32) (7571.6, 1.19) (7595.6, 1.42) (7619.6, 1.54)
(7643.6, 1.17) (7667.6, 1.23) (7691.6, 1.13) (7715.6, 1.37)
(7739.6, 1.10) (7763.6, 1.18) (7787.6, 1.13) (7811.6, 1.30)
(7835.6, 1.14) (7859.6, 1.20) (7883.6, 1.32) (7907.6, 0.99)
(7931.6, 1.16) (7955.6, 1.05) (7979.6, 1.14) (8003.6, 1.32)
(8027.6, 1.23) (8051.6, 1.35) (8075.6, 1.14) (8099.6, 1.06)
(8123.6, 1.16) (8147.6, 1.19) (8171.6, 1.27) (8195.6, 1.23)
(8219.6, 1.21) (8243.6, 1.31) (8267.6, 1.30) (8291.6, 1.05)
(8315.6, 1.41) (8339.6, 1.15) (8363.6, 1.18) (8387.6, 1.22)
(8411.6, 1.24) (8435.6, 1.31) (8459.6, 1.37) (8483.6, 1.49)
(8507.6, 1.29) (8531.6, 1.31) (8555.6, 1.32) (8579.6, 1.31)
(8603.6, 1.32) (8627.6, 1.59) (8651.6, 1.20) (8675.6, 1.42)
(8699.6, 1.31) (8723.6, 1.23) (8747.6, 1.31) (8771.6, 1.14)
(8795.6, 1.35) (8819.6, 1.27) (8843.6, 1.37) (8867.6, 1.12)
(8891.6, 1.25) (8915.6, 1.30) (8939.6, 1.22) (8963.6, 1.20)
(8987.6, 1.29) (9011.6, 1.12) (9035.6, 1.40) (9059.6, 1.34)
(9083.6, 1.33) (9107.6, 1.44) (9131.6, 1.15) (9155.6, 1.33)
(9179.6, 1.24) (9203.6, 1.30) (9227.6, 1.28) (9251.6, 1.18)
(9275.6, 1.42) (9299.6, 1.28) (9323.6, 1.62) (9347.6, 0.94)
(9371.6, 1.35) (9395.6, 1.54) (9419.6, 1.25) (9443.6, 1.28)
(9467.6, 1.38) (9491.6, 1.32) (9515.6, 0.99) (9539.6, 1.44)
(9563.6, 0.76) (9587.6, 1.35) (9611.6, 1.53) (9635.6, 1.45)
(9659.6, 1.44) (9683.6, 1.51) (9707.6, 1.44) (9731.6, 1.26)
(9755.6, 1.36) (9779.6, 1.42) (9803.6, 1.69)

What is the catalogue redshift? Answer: 0.293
